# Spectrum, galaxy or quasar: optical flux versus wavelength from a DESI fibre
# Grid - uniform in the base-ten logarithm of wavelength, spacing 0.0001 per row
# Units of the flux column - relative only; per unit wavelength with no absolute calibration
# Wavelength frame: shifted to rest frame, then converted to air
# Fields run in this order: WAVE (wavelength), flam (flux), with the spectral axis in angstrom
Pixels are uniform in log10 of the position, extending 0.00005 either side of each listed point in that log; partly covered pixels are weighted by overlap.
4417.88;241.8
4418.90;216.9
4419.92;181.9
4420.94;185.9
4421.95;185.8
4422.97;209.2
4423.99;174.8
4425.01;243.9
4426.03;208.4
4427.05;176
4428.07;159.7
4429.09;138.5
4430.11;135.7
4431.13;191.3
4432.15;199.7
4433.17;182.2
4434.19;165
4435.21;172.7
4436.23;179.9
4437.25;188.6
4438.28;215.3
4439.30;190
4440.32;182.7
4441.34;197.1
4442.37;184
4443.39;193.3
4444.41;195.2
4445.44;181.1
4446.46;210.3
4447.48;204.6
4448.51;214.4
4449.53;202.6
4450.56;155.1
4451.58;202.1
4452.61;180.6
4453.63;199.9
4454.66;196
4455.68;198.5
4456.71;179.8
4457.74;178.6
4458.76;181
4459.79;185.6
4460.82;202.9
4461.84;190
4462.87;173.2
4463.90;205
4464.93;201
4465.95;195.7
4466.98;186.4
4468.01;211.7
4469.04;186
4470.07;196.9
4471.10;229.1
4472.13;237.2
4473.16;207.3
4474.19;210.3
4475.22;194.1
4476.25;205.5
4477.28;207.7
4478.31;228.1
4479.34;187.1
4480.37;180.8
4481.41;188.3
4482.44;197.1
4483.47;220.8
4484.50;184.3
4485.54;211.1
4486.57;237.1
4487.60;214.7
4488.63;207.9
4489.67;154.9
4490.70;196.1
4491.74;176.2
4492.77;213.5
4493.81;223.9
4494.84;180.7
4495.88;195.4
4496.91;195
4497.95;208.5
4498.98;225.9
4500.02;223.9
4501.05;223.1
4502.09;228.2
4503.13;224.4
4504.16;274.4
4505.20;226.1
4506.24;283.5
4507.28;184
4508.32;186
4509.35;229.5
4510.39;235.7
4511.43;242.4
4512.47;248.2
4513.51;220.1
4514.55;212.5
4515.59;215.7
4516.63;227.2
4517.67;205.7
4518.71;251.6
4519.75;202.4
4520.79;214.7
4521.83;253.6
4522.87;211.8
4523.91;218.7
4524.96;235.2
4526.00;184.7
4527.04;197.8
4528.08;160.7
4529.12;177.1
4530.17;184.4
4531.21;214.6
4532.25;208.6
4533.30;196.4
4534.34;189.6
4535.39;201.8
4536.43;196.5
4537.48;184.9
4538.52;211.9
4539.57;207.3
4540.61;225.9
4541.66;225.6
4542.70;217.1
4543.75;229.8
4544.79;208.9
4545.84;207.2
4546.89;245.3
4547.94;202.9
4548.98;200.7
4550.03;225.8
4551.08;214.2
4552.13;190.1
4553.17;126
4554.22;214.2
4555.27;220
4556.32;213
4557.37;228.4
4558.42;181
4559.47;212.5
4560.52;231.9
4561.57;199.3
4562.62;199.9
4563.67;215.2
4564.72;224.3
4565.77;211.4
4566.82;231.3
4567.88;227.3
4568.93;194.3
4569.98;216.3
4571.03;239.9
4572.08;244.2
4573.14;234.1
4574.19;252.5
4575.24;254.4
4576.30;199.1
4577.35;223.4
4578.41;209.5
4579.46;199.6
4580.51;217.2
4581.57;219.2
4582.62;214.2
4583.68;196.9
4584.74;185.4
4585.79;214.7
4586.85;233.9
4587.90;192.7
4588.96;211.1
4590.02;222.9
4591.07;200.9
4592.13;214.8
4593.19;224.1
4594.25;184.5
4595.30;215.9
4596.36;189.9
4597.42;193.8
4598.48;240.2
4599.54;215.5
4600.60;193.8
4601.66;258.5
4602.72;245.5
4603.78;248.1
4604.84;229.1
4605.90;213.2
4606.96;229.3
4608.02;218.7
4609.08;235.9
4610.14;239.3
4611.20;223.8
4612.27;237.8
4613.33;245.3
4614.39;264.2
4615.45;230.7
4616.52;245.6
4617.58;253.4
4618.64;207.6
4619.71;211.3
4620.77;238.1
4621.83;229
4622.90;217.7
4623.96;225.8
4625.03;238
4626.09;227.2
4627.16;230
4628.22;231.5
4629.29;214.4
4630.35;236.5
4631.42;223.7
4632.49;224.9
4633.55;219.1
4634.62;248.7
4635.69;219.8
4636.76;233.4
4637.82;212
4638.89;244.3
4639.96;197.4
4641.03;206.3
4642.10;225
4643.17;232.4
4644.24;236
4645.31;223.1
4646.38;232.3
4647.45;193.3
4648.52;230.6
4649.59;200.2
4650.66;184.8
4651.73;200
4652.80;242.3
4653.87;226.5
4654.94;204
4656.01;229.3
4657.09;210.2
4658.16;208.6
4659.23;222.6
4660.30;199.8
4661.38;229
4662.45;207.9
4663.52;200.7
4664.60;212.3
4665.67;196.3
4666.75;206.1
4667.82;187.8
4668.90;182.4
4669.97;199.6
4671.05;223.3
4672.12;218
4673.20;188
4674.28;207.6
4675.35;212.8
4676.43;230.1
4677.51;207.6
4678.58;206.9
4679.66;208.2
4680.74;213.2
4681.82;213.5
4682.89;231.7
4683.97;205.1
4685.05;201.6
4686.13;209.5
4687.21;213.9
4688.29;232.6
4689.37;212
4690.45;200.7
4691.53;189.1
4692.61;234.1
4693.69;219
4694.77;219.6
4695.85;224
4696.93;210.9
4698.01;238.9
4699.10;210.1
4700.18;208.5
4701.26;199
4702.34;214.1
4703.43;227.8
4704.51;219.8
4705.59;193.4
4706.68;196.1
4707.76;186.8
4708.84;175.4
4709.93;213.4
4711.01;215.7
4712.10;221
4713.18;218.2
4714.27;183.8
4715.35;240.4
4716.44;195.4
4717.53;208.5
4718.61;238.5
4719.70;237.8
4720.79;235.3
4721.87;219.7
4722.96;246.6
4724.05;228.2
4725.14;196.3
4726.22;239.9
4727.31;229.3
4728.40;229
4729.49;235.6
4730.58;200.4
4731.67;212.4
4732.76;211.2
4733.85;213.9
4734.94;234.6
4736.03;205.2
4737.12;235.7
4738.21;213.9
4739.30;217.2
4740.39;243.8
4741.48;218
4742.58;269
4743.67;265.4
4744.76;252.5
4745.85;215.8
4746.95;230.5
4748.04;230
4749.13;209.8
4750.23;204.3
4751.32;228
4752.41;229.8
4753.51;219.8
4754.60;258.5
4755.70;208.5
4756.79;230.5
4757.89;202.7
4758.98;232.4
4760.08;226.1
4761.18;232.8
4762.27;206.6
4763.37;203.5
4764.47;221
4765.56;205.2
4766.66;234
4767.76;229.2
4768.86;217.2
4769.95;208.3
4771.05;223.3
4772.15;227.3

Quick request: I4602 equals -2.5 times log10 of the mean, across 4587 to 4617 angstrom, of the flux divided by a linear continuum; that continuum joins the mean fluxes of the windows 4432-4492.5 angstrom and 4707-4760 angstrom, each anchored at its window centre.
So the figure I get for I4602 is -0.07 mag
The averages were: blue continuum 196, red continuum 223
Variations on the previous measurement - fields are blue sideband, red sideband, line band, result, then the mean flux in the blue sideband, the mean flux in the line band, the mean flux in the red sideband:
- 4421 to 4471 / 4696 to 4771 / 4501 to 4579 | -0.083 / 190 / 215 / 221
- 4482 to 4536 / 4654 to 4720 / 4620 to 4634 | -0.079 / 212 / 227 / 211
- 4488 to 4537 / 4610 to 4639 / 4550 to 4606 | 0.041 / 212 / 215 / 231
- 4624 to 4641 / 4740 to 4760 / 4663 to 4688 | 0.098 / 226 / 208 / 230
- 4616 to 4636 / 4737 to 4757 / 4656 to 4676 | 0.111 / 229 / 207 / 231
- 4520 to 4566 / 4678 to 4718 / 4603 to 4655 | -0.085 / 207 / 226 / 211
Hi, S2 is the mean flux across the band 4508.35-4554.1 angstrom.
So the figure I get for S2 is 210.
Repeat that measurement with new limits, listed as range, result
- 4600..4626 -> 232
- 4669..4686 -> 210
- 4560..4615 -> 221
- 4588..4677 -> 220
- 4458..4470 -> 193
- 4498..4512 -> 229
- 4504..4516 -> 228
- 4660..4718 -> 210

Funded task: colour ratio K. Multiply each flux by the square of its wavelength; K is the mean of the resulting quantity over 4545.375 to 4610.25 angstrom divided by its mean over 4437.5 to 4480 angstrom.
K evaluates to 1.15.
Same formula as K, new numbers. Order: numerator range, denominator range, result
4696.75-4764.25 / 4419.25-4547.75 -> 1.21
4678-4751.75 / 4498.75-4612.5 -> 1.08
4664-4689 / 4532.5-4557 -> 1.07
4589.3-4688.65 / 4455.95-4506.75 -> 1.14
